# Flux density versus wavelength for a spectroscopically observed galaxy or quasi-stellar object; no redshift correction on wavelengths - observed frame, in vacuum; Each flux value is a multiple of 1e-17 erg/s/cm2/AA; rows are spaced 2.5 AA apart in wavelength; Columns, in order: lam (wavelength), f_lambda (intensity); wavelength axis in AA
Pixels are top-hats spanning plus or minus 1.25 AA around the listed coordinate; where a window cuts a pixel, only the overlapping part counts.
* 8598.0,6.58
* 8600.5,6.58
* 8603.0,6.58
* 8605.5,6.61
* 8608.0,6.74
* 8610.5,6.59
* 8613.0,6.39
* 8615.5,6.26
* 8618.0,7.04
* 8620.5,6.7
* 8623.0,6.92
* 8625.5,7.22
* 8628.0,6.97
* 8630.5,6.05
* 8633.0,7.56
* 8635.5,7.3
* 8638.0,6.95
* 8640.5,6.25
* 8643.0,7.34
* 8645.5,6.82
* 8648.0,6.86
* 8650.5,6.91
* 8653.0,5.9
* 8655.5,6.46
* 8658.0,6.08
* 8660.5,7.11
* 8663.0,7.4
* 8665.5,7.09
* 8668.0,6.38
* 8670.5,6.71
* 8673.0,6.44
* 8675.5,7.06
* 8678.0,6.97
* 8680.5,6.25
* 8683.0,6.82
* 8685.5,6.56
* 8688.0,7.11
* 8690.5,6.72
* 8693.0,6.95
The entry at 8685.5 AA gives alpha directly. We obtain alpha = 6.56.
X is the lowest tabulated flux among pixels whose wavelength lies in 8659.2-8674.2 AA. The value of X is 6.38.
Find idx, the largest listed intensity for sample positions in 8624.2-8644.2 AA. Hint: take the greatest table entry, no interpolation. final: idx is 7.56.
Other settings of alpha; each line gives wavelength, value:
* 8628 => 6.97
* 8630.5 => 6.05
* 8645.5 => 6.82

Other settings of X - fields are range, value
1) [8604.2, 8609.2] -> 6.61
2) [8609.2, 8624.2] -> 6.26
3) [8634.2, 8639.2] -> 6.95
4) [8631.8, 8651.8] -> 6.25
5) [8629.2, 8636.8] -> 6.05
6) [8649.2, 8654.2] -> 5.9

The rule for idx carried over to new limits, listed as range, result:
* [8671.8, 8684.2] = 7.06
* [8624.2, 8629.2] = 7.22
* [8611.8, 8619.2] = 7.04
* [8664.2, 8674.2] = 7.09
